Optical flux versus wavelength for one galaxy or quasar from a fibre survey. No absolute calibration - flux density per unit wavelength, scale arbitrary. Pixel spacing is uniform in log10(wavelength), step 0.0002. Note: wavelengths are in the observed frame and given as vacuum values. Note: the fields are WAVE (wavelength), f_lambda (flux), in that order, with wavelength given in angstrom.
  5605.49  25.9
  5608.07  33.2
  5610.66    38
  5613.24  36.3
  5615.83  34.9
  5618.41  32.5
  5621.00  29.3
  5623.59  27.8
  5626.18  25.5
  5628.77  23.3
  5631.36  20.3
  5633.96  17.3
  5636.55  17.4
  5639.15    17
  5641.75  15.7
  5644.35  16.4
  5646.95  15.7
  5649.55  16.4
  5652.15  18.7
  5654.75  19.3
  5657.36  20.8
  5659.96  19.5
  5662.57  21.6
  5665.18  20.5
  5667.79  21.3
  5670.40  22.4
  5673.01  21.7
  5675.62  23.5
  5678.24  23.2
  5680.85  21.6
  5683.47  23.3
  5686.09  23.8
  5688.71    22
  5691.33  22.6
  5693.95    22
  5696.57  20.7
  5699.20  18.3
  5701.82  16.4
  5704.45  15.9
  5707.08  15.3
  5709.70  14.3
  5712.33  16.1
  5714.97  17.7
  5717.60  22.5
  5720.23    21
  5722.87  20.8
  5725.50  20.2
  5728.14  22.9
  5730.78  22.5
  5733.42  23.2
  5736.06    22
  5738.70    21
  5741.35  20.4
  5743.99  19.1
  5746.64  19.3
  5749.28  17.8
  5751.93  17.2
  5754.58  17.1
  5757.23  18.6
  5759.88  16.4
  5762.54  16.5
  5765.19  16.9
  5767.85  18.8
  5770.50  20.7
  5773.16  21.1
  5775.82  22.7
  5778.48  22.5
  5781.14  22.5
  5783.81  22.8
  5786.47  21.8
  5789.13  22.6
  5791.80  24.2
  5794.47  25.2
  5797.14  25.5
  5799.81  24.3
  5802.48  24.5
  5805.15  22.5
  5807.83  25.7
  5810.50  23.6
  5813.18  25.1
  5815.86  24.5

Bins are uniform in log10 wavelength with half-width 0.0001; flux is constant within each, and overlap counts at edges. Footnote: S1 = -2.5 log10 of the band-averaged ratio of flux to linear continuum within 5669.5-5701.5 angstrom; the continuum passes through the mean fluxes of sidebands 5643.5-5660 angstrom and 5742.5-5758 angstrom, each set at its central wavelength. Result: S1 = -0.21 mag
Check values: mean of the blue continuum 18.1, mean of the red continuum 18.2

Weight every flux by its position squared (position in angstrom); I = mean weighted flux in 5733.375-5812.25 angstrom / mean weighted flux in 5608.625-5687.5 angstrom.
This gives 0.97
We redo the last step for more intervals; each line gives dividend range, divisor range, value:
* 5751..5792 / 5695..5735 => 1.06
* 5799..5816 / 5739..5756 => 1.33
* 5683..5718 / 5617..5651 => 0.93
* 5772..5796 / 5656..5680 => 1.10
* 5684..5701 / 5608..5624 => 0.66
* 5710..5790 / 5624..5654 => 1.11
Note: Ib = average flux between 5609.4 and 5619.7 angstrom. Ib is 35.4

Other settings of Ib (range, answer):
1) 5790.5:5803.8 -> 24.7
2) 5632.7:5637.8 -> 17.4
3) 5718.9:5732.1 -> 21.5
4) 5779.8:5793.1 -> 22.8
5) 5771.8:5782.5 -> 22.2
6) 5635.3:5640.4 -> 17.2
